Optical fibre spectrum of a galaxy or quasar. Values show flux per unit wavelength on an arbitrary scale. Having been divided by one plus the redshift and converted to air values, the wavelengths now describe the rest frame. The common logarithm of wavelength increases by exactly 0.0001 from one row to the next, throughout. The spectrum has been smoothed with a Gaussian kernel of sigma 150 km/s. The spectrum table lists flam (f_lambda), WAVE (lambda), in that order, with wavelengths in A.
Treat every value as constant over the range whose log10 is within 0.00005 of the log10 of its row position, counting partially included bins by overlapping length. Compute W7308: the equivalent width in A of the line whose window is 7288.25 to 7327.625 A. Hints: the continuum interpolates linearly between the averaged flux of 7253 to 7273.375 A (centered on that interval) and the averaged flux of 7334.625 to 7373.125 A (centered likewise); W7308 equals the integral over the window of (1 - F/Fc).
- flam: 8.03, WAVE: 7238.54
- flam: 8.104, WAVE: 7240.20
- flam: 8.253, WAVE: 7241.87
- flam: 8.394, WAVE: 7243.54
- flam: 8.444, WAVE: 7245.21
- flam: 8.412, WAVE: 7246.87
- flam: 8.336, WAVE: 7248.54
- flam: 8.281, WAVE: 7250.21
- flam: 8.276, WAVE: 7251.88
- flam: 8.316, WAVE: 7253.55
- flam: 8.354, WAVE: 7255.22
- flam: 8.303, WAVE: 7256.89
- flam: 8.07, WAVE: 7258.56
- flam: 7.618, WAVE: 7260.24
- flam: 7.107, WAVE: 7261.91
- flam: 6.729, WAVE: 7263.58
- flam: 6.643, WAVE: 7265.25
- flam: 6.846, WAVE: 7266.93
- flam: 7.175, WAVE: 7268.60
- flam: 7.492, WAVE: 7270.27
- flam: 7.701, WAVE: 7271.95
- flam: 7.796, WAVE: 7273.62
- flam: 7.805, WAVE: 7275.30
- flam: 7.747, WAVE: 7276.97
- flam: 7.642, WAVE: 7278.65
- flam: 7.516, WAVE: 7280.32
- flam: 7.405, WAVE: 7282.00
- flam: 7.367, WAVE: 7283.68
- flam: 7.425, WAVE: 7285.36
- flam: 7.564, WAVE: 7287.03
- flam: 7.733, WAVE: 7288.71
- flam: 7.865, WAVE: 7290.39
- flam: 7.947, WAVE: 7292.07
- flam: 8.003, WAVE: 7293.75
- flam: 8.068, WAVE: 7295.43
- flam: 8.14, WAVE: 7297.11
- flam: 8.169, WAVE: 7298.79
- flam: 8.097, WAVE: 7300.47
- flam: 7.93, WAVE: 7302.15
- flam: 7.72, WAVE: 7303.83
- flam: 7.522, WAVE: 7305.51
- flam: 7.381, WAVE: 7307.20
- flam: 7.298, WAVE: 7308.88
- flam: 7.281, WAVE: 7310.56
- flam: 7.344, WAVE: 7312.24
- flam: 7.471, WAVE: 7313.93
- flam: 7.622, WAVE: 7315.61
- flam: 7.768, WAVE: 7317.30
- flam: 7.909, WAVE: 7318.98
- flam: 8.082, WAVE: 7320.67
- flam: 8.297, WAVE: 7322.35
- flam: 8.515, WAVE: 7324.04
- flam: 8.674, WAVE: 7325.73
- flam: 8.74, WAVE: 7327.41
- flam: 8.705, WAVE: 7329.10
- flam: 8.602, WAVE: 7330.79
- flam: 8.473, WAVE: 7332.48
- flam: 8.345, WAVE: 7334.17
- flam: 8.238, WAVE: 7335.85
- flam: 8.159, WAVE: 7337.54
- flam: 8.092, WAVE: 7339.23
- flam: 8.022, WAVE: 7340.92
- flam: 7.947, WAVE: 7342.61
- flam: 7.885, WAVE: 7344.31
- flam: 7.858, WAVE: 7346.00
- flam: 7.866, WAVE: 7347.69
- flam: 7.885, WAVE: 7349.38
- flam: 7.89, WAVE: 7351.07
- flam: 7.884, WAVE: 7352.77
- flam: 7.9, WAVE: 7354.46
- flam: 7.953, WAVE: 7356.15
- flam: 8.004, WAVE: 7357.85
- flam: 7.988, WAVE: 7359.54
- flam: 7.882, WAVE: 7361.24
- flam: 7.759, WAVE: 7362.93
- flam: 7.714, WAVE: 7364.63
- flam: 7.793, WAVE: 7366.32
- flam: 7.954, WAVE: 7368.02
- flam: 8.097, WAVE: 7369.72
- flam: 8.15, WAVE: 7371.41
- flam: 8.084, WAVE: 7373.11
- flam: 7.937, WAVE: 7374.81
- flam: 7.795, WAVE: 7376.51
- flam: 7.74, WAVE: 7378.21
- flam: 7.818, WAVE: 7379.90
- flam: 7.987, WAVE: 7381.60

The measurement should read -0.8 A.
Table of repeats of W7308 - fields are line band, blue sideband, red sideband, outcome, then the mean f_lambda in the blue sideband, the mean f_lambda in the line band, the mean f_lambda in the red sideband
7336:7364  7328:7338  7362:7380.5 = 0.88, 8.44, 7.94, 7.9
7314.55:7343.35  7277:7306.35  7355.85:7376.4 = -1.42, 7.77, 8.24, 7.94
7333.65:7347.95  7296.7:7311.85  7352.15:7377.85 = -0.38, 7.71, 8.05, 7.92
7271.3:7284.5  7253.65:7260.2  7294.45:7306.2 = 0.73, 8.17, 7.62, 7.96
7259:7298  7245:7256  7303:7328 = 2.77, 8.34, 7.54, 7.83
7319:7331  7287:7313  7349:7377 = -0.99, 7.76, 8.47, 7.92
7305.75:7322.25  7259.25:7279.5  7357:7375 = 0.06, 7.36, 7.6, 7.94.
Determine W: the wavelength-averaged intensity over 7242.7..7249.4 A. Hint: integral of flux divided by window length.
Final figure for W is 8.4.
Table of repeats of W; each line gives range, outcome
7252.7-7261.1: 8.13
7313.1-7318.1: 7.62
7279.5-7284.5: 7.42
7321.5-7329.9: 8.59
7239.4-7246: 8.29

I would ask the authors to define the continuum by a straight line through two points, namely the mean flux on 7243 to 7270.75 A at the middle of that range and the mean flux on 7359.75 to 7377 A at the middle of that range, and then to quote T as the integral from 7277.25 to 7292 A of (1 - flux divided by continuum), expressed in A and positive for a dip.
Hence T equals 0.5 A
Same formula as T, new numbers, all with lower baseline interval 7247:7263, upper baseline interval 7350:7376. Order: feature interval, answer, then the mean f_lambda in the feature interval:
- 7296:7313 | 0.65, 7.7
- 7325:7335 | -0.78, 8.59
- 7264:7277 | 1.11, 7.36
